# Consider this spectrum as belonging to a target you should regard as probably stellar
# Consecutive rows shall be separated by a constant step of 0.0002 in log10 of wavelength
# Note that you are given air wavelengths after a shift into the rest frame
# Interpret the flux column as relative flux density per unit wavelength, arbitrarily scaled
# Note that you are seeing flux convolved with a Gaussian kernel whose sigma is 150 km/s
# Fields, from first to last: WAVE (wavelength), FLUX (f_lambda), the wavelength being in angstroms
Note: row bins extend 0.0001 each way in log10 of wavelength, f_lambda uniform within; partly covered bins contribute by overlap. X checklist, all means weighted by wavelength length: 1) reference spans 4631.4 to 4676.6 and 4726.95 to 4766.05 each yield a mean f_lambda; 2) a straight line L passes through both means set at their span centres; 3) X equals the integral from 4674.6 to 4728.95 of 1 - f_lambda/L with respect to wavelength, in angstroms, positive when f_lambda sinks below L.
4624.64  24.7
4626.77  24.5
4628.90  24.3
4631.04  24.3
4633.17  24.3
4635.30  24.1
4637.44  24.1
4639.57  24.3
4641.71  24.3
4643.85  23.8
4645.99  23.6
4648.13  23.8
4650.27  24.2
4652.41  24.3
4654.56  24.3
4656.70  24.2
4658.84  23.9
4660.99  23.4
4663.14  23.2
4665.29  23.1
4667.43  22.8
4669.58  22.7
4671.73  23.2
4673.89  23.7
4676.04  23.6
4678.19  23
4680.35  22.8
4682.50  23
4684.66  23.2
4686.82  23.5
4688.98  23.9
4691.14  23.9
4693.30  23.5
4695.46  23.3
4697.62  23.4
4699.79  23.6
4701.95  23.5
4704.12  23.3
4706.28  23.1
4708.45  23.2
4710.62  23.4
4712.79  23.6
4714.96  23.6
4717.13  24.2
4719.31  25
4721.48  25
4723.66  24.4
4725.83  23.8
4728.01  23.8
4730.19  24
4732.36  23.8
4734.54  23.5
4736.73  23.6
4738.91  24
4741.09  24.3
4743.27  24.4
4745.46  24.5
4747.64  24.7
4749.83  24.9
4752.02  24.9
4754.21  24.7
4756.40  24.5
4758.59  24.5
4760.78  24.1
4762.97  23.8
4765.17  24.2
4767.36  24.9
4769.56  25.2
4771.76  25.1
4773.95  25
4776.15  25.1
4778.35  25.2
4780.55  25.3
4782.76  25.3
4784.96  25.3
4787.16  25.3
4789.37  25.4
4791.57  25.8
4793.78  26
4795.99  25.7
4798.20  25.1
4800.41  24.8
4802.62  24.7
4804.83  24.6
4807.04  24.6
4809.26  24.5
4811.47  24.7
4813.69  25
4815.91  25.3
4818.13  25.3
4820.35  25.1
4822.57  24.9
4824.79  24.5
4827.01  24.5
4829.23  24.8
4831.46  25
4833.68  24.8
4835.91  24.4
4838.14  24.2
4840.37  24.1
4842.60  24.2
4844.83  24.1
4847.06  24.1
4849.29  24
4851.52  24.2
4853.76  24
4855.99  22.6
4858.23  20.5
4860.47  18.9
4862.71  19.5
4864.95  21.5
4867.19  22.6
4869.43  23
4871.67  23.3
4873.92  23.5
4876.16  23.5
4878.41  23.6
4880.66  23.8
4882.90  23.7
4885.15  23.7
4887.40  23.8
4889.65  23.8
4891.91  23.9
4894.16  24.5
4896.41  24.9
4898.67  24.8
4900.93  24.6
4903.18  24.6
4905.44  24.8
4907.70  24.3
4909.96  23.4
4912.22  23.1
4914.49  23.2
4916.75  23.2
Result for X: 0.9 angstroms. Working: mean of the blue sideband 23.8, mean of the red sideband 24.2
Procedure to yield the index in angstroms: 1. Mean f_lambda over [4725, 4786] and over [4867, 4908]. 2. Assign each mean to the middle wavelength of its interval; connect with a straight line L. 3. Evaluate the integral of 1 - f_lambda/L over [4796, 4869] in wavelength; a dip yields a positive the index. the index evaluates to 0.82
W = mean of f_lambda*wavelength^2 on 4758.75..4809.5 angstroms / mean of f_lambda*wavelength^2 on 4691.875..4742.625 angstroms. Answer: 1.1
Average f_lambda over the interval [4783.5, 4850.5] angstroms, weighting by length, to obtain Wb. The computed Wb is 24.8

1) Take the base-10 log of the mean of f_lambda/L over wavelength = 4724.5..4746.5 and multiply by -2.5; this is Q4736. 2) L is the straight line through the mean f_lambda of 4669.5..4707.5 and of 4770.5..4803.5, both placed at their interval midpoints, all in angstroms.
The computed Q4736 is 0.01 mag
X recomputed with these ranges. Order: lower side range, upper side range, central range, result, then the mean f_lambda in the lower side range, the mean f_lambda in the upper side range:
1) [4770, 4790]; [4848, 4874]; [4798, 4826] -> -0.93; 25.2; 22.3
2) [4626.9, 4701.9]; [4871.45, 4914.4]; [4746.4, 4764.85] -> -0.55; 23.7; 24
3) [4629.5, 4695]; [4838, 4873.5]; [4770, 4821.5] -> -4.67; 23.7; 22.8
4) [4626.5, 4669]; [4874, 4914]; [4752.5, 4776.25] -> -0.66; 23.9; 24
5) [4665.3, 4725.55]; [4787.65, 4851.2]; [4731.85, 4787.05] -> -0.98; 23.5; 24.8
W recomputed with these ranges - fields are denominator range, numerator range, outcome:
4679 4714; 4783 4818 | 1.12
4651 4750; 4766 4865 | 1.08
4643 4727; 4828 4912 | 1.08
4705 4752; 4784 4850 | 1.07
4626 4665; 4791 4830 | 1.12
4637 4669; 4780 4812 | 1.12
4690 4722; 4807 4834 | 1.10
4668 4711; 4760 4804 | 1.12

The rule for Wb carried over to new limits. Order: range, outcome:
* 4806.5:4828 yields 24.8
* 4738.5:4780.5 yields 24.7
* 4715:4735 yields 24.2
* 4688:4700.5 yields 23.6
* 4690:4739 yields 23.8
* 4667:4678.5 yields 23.2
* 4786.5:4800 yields 25.5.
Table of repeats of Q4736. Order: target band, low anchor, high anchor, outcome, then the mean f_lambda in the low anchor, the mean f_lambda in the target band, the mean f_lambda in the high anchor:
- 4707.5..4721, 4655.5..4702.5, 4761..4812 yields 0.00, 23.4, 23.9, 25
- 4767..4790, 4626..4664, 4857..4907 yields -0.07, 24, 25.2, 23.2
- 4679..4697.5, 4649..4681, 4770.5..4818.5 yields 0.02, 23.5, 23.4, 25.1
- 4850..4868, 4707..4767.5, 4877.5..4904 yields 0.11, 24.2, 21.8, 24.1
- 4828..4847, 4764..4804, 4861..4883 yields -0.04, 25.2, 24.4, 22.7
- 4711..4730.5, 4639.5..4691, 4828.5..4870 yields -0.03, 23.6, 24.1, 23.2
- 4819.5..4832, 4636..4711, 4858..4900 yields -0.07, 23.5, 24.8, 23.1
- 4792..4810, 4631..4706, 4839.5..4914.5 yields -0.07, 23.6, 25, 23.4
